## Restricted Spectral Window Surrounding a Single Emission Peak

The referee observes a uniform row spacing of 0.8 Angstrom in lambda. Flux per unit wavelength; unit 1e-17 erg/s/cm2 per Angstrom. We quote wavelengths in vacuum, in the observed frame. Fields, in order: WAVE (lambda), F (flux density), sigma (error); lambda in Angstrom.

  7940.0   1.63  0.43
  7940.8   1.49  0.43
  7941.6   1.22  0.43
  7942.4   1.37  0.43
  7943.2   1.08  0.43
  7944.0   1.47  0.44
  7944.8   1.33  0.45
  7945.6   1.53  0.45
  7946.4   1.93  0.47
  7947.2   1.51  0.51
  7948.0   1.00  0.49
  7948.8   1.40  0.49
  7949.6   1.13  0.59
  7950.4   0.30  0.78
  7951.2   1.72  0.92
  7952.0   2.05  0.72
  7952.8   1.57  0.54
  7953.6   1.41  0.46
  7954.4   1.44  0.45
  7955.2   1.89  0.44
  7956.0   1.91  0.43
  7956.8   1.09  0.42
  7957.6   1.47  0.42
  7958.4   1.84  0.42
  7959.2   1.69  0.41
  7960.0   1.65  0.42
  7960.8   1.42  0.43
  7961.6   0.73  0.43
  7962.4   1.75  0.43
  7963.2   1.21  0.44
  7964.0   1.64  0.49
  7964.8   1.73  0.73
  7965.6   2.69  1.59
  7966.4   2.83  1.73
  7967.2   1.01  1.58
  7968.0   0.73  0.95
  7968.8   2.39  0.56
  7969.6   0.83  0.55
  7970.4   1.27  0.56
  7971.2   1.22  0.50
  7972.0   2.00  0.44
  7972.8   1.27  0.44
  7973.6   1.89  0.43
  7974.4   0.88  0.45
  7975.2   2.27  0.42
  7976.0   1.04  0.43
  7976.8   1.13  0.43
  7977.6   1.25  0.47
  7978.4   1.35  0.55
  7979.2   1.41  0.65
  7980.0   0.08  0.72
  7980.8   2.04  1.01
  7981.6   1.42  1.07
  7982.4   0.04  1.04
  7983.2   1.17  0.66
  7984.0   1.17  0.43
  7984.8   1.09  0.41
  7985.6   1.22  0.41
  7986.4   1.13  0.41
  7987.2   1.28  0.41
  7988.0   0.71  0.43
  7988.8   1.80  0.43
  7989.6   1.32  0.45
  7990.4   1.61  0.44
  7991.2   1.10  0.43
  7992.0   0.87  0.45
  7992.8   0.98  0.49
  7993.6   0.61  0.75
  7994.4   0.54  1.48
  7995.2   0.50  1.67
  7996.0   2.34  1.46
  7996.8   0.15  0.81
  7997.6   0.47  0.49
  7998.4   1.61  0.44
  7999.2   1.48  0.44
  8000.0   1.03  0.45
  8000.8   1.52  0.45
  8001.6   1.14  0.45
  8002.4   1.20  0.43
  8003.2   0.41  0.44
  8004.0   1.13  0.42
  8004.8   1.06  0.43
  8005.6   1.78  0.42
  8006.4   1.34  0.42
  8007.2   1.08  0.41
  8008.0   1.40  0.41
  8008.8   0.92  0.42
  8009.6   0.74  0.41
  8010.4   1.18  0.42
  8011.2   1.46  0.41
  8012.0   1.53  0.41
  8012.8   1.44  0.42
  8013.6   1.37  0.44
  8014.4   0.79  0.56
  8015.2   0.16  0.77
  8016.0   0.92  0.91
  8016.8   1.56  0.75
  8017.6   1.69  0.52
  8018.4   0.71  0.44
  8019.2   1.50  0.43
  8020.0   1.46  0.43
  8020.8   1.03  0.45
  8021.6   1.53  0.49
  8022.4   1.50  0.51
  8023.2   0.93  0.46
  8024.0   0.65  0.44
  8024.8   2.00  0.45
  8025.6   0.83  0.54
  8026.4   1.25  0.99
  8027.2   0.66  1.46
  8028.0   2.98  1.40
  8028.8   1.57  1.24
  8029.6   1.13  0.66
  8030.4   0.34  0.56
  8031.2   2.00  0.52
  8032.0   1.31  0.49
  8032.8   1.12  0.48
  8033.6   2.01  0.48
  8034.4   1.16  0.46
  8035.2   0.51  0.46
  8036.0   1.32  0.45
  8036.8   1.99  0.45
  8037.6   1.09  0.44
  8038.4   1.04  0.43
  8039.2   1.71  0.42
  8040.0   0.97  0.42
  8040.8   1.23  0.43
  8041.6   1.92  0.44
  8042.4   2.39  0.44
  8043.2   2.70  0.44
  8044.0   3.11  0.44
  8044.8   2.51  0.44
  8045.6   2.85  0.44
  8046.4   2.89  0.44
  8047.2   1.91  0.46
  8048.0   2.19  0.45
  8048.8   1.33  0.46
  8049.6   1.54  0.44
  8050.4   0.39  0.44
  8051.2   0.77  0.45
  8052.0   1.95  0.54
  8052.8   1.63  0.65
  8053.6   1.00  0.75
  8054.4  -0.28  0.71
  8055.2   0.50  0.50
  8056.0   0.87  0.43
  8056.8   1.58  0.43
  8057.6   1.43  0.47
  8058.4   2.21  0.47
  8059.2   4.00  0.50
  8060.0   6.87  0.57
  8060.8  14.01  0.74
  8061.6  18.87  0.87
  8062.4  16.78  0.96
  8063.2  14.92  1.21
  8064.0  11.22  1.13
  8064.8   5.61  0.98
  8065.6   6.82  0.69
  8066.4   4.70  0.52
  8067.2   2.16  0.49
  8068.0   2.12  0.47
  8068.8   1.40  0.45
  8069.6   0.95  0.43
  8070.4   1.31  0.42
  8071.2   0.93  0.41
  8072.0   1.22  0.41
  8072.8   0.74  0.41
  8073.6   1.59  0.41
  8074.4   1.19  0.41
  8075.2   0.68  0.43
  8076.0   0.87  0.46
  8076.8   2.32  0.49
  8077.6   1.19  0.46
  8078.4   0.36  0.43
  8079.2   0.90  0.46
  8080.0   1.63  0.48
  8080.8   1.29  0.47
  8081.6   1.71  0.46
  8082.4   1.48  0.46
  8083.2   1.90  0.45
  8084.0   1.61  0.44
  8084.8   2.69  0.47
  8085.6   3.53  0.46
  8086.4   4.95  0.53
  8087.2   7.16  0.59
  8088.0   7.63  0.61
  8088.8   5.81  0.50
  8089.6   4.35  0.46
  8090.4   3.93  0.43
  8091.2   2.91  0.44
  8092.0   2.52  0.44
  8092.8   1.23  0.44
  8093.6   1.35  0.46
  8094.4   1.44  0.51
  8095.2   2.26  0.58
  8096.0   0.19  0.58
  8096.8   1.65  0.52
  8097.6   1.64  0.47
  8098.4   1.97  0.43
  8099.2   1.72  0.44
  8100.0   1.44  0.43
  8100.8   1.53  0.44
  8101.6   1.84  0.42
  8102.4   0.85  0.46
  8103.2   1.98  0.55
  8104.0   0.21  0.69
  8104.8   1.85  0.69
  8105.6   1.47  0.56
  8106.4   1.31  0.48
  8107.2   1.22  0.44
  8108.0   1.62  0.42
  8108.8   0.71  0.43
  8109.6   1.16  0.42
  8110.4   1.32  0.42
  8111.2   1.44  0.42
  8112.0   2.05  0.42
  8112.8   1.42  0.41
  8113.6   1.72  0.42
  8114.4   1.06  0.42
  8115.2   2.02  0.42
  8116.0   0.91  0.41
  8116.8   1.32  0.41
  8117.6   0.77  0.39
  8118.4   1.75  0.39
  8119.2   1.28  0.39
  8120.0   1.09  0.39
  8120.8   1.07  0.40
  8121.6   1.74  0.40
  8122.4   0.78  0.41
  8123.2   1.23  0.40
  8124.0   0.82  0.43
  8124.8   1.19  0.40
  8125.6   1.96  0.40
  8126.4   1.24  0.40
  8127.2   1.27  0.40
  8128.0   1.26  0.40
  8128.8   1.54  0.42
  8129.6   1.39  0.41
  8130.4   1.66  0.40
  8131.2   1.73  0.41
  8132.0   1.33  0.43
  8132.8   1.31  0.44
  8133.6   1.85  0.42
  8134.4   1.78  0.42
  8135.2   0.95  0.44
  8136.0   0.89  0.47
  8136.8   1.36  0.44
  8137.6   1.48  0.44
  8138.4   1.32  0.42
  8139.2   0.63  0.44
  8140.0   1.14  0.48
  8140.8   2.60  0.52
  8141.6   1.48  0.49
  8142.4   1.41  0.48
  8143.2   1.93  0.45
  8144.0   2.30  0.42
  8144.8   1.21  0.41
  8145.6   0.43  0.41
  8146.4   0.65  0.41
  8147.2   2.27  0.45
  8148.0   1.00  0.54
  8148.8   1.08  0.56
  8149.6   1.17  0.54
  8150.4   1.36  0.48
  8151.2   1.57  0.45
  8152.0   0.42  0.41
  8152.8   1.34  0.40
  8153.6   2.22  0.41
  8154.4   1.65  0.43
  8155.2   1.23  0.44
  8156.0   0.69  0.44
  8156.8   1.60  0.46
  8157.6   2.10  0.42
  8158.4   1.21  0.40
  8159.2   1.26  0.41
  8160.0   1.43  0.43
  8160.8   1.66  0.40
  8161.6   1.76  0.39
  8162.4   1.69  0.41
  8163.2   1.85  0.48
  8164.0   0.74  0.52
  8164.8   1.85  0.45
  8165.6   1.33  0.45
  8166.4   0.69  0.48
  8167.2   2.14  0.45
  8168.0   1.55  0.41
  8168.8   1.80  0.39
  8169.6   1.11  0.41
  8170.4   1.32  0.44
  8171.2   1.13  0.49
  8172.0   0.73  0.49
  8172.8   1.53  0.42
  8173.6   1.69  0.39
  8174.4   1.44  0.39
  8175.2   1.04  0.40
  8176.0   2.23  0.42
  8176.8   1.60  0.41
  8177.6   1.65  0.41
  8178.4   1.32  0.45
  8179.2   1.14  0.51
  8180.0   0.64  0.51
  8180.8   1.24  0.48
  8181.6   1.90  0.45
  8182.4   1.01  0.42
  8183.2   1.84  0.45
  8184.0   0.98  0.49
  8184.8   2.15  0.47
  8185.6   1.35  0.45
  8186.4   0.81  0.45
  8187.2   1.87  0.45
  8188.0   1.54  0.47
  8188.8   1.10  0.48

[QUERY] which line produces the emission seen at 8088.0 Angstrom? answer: [N II] 6583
